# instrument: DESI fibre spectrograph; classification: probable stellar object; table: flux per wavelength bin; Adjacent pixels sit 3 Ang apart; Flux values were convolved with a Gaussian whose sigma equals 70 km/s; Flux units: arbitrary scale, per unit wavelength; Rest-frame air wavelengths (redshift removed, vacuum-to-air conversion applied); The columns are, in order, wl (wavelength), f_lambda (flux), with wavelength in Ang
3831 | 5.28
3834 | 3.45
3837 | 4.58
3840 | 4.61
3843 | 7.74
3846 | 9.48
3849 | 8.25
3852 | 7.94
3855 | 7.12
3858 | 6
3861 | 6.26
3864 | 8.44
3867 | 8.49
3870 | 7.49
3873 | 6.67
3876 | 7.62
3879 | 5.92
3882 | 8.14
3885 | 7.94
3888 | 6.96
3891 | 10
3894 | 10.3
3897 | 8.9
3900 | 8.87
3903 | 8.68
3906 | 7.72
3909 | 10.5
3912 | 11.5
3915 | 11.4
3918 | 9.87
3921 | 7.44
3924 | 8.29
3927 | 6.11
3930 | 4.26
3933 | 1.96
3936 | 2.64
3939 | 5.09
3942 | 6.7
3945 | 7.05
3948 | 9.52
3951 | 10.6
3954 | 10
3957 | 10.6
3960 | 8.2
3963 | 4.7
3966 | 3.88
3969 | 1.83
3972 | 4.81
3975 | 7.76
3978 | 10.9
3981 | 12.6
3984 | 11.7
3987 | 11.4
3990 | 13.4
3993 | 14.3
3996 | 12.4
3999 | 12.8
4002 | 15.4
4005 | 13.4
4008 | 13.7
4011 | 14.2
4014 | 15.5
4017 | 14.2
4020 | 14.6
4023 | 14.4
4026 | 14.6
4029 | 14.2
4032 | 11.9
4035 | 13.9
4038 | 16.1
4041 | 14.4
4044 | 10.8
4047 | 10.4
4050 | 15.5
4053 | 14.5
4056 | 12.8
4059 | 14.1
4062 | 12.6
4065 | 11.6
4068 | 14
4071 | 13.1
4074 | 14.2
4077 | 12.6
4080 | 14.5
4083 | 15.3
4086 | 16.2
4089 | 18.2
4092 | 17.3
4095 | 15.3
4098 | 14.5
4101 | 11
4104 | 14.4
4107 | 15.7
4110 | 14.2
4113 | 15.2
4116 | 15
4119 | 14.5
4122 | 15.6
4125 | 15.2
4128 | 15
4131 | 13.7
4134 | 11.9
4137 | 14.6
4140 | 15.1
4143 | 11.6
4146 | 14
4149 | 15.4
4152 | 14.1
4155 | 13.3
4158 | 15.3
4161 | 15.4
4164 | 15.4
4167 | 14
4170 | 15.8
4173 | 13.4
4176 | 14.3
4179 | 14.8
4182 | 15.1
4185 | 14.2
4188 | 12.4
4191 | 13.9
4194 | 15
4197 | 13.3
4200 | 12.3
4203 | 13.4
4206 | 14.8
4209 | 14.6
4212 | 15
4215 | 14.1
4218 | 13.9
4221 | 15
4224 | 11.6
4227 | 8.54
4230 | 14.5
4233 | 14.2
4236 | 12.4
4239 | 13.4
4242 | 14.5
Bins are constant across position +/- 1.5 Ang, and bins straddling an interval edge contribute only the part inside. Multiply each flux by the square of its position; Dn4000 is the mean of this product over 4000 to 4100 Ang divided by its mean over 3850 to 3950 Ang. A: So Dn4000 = 2.00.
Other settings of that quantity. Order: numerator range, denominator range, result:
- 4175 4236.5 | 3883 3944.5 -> 2.04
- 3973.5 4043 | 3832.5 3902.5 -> 1.92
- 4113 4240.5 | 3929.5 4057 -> 1.41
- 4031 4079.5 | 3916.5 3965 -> 2.00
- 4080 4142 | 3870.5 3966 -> 2.10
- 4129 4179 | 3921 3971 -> 2.48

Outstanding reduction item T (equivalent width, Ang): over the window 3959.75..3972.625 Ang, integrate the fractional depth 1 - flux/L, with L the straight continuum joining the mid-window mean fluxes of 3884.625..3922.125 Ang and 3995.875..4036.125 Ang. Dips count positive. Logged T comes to 8.2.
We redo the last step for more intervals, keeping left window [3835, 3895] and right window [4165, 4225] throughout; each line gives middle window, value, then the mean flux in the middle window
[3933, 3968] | 8.8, 6.88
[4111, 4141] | -4.5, 14.6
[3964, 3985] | 4.8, 7.47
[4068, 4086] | -3.7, 14.1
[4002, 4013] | -4.0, 14.1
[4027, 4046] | -4.6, 13.5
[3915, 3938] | 6.6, 6.15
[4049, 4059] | -2.6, 14.2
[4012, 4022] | -4.0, 14.7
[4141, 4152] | -0.6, 13.8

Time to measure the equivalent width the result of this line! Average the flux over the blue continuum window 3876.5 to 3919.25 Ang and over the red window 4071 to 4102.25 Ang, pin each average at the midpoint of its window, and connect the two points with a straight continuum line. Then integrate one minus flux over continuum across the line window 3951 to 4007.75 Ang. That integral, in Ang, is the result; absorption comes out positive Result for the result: 7.5 Ang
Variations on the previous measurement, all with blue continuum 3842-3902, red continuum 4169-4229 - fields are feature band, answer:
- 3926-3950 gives 9.5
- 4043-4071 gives -4.3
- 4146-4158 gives -1.3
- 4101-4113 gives -2.2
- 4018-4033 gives -4.7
